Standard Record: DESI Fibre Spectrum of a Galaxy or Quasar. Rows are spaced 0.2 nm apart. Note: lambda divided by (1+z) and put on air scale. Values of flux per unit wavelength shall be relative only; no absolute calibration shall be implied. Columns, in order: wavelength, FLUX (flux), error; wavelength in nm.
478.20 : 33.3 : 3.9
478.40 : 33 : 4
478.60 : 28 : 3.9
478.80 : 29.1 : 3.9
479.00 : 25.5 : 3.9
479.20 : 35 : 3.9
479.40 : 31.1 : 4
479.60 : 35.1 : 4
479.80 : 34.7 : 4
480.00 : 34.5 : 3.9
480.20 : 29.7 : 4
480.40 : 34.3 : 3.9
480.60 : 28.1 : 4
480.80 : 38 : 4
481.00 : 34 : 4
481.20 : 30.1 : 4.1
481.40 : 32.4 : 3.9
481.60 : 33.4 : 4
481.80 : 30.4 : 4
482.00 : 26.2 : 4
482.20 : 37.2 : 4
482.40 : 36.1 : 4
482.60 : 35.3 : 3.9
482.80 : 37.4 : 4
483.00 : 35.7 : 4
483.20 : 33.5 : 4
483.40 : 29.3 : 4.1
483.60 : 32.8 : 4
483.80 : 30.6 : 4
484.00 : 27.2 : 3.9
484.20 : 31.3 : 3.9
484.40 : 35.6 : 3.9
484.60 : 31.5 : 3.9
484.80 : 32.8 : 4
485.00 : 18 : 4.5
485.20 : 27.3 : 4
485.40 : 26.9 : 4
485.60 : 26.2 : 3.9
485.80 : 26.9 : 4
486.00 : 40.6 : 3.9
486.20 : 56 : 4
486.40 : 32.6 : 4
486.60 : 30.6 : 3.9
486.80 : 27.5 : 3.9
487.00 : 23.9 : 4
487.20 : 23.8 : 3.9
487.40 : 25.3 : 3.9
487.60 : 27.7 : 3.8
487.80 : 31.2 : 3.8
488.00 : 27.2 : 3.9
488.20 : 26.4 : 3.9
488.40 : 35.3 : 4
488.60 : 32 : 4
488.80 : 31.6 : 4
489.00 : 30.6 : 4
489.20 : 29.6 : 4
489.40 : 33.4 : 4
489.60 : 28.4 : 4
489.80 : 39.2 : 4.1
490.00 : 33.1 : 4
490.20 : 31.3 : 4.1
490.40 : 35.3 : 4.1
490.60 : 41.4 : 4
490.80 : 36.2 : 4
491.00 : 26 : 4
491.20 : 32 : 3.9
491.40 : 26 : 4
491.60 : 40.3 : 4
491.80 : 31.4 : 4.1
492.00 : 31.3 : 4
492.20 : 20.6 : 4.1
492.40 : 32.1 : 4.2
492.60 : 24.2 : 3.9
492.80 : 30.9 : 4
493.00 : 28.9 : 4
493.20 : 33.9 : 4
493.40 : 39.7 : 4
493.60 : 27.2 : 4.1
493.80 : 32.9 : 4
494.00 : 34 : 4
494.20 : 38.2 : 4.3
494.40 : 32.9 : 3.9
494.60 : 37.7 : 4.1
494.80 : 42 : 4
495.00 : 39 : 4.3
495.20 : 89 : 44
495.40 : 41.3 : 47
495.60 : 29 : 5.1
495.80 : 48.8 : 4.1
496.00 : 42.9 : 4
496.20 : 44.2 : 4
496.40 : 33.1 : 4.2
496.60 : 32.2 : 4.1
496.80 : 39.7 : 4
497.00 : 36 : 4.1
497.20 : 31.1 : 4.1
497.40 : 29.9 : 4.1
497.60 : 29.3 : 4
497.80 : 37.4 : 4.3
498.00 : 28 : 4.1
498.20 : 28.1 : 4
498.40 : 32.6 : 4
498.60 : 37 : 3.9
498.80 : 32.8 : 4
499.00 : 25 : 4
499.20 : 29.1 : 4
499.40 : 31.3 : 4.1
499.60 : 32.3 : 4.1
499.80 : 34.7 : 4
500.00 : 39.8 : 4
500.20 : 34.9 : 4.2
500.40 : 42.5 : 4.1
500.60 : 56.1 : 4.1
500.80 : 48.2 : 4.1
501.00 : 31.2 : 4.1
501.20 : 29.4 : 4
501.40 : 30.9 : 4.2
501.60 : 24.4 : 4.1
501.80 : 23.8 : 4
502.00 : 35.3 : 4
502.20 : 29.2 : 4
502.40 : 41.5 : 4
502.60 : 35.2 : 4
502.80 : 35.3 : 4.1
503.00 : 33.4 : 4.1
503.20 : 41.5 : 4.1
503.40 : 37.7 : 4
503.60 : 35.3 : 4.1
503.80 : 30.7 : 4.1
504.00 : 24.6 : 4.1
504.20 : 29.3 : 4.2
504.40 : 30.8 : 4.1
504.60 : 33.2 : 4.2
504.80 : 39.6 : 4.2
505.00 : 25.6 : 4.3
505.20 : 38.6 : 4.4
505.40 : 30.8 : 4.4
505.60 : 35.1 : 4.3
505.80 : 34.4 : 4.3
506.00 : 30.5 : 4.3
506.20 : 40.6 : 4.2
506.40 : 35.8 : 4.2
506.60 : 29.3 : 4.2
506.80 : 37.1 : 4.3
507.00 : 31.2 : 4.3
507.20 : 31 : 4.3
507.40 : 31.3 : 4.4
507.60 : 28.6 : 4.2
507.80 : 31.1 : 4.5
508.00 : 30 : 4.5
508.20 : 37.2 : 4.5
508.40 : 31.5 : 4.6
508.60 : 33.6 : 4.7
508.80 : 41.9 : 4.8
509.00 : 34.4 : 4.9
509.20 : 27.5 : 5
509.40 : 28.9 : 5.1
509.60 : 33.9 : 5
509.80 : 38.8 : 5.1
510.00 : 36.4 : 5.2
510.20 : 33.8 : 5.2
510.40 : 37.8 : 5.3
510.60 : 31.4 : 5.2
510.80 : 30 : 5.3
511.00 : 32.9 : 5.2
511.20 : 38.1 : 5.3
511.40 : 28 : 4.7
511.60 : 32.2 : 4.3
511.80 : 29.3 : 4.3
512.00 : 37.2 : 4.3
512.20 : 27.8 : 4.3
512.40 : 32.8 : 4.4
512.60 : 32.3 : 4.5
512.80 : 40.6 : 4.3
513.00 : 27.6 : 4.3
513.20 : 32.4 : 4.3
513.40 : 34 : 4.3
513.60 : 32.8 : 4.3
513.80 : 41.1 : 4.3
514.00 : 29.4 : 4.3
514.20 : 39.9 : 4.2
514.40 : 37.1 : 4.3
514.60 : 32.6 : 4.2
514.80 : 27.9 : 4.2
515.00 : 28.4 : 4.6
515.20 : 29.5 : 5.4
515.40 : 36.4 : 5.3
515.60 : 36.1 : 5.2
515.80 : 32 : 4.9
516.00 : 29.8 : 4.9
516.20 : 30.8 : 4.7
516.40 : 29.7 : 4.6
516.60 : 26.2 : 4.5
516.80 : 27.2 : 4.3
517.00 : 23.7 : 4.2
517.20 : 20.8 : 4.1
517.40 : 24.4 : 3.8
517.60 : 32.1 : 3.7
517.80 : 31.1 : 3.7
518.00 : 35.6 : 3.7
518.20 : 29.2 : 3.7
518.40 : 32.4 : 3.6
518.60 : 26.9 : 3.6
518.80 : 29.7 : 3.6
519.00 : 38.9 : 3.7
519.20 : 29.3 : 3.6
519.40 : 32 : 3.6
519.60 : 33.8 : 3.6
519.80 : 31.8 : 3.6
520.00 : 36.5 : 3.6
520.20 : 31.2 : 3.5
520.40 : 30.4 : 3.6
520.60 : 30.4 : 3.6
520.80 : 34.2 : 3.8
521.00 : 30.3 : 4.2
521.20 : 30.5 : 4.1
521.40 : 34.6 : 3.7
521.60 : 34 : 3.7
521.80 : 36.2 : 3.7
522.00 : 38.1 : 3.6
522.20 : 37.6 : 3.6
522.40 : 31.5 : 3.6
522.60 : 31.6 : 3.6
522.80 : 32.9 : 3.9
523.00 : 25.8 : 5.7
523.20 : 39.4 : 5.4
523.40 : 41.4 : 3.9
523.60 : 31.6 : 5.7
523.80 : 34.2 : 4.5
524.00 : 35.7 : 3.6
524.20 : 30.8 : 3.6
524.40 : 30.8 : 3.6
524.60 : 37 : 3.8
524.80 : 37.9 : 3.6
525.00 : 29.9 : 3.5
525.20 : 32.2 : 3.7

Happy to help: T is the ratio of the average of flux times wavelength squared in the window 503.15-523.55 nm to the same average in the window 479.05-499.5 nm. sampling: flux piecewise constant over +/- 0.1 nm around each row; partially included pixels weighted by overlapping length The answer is 1.1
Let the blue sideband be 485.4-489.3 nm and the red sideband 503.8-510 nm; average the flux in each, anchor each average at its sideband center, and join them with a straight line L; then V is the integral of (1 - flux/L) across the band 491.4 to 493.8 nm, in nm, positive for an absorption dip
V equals 0.03 nm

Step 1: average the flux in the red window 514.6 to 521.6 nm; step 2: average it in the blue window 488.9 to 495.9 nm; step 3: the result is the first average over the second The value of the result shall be 0.88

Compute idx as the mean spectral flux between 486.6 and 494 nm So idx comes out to 30.8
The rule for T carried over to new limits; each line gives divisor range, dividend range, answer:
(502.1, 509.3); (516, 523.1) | 0.98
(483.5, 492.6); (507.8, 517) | 1.17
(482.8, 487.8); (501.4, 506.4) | 1.17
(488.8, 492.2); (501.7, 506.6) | 1.09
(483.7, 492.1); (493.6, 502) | 1.21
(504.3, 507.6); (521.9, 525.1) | 1.10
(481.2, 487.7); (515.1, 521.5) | 1.13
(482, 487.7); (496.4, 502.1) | 1.14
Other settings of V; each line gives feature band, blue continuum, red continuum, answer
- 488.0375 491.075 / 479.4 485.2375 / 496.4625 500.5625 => 0.02 nm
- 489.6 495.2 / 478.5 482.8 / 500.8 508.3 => -0.26 nm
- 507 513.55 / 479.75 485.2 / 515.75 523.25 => -0.29 nm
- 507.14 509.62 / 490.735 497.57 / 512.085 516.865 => 0.07 nm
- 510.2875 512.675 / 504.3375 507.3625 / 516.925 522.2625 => 0.02 nm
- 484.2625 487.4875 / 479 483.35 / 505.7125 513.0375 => 0.28 nm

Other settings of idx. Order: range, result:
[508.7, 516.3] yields 33.3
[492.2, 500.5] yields 35.6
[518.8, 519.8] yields 33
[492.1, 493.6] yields 29.9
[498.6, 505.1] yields 33.9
